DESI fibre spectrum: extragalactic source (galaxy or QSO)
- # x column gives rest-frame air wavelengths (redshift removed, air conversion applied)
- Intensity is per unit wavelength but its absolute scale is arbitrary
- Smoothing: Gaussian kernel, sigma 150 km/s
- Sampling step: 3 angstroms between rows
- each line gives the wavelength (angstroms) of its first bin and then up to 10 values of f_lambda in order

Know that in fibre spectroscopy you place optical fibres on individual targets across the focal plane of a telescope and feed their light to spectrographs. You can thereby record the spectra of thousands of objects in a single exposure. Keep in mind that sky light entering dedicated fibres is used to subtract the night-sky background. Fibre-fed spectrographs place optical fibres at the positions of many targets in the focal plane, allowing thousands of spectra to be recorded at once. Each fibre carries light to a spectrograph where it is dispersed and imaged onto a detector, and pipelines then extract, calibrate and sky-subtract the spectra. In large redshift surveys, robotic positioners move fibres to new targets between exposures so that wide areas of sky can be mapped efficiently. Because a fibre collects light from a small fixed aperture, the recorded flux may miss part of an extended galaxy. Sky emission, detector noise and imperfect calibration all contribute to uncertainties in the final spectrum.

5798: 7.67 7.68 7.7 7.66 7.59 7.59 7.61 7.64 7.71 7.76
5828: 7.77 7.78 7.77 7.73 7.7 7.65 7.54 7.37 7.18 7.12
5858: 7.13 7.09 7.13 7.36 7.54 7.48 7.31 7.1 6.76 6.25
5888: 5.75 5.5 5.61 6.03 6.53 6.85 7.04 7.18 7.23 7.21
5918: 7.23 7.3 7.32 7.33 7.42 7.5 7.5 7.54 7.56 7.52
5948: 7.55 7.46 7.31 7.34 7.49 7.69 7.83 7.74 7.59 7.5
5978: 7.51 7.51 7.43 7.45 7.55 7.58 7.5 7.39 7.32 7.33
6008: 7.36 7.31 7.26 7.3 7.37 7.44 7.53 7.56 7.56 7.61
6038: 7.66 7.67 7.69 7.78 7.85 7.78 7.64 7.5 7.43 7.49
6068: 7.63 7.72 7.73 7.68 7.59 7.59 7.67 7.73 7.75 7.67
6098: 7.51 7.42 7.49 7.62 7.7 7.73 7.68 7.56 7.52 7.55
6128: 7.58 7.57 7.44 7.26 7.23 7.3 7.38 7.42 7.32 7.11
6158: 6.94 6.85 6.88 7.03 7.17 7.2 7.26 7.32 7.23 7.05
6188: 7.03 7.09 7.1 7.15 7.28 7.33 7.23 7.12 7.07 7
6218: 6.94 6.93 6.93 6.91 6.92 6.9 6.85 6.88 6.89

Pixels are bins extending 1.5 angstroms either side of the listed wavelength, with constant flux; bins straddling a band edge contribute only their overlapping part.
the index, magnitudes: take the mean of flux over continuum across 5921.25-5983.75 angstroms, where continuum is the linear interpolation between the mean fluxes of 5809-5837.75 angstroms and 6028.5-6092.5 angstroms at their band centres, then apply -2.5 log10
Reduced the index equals 0.02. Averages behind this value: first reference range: 7.7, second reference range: 7.65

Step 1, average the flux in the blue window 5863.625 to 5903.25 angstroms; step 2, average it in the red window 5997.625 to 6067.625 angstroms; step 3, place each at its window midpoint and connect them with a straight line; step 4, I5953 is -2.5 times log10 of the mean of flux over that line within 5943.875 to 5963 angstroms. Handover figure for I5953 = -0.06 mag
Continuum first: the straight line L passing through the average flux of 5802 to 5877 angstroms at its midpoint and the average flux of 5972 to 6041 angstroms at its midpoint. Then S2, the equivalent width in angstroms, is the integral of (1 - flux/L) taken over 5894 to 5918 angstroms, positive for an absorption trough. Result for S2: 2.2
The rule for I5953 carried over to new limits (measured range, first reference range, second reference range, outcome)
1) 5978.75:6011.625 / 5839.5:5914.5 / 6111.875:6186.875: -0.05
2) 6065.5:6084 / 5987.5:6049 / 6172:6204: -0.04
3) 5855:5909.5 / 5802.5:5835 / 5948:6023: 0.13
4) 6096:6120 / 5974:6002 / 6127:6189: -0.04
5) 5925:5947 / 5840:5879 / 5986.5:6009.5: -0.01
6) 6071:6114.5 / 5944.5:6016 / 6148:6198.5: -0.05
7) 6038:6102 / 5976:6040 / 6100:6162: -0.03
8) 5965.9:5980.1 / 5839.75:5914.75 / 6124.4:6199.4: -0.09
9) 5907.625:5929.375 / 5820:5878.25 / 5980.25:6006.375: 0.03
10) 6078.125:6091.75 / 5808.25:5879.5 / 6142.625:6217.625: -0.06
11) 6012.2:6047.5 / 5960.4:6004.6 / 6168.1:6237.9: -0.01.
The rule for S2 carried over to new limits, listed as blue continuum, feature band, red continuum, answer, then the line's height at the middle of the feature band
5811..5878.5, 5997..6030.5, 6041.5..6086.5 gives 1.03 angstroms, 7.62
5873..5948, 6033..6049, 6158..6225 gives -1.50 angstroms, 7.03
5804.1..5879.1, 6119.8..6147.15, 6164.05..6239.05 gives -1.04 angstroms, 7.16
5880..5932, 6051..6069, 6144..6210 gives -1.55 angstroms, 6.98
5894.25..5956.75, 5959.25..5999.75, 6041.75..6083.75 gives -1.00 angstroms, 7.38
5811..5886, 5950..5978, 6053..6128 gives -0.16 angstroms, 7.51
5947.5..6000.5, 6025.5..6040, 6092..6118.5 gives -0.06 angstroms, 7.56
